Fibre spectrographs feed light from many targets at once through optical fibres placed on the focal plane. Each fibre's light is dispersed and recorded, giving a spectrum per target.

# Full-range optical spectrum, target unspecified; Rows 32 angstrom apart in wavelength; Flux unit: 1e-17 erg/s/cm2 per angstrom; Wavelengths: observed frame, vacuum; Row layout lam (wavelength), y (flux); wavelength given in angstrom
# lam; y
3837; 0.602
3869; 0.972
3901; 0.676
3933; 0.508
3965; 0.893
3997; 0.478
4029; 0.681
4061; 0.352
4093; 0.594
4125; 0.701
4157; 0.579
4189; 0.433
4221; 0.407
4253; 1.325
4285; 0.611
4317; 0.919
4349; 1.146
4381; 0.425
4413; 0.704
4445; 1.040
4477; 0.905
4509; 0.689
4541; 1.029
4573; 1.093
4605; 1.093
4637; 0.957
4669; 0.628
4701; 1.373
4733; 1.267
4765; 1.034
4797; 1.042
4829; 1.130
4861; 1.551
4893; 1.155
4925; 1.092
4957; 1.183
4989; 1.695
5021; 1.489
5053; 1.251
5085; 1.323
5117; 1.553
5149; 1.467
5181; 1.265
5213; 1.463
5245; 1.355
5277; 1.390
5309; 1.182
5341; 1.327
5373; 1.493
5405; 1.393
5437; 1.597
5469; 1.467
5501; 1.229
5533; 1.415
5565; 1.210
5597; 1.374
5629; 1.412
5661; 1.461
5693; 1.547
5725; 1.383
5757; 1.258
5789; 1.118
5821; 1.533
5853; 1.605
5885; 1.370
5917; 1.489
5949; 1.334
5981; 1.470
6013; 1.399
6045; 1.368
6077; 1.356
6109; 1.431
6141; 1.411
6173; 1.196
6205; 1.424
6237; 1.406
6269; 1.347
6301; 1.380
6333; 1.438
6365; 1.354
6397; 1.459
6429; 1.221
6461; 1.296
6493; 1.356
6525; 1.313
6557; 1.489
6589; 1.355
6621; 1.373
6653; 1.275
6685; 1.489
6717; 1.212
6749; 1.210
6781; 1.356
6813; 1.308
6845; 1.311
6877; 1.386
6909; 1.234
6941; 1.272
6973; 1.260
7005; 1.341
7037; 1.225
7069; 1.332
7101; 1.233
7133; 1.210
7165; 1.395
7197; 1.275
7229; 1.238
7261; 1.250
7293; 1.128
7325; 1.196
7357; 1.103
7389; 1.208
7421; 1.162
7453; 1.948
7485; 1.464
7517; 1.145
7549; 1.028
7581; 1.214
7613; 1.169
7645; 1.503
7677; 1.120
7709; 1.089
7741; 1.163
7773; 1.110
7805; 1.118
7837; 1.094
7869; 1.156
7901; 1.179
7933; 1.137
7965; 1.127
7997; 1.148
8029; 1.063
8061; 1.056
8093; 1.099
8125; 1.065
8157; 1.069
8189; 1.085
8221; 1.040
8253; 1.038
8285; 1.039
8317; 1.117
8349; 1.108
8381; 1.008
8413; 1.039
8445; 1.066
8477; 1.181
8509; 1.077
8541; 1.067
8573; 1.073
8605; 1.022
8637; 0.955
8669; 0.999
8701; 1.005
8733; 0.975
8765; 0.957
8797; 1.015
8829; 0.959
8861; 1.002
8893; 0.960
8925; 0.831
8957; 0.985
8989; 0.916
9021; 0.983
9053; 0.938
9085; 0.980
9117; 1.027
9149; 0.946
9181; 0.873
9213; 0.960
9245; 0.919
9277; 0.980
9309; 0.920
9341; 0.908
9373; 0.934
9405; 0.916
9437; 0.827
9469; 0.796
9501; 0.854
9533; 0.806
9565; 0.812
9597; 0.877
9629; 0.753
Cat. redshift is 0.138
